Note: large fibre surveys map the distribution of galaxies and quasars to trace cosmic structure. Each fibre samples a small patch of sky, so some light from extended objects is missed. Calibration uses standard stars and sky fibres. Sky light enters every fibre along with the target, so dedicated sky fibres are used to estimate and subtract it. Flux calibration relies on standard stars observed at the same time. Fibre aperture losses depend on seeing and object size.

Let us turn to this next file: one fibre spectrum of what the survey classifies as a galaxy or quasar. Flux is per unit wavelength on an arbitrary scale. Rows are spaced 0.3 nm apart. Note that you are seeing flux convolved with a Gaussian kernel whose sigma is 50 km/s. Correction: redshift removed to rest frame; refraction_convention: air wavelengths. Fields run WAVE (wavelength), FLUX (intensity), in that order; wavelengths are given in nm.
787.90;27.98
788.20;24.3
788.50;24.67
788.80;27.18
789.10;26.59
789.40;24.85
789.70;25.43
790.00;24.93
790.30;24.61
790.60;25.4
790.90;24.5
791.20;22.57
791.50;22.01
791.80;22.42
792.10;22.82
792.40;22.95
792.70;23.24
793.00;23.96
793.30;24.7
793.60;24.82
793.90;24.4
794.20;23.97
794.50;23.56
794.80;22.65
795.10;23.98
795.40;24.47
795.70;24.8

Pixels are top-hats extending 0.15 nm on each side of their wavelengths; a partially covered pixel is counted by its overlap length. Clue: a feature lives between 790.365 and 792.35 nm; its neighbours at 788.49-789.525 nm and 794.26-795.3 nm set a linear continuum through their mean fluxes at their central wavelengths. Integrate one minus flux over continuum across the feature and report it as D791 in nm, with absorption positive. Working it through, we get 0.132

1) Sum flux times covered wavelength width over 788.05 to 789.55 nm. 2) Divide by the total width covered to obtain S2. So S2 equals 25.5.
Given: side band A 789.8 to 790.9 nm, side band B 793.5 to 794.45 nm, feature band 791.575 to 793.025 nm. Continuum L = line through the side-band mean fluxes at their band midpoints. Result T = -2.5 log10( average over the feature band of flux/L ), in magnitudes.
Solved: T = 0.07 mag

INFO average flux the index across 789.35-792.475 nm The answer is 23.9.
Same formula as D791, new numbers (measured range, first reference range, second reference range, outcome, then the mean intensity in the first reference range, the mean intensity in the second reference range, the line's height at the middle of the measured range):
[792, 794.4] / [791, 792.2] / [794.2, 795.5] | -0.08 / 22.5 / 23.7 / 23.1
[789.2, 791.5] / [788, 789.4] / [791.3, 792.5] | -0.04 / 25.7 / 22.5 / 24.1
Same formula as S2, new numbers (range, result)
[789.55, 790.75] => 25.1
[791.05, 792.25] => 22.5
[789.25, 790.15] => 25.1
